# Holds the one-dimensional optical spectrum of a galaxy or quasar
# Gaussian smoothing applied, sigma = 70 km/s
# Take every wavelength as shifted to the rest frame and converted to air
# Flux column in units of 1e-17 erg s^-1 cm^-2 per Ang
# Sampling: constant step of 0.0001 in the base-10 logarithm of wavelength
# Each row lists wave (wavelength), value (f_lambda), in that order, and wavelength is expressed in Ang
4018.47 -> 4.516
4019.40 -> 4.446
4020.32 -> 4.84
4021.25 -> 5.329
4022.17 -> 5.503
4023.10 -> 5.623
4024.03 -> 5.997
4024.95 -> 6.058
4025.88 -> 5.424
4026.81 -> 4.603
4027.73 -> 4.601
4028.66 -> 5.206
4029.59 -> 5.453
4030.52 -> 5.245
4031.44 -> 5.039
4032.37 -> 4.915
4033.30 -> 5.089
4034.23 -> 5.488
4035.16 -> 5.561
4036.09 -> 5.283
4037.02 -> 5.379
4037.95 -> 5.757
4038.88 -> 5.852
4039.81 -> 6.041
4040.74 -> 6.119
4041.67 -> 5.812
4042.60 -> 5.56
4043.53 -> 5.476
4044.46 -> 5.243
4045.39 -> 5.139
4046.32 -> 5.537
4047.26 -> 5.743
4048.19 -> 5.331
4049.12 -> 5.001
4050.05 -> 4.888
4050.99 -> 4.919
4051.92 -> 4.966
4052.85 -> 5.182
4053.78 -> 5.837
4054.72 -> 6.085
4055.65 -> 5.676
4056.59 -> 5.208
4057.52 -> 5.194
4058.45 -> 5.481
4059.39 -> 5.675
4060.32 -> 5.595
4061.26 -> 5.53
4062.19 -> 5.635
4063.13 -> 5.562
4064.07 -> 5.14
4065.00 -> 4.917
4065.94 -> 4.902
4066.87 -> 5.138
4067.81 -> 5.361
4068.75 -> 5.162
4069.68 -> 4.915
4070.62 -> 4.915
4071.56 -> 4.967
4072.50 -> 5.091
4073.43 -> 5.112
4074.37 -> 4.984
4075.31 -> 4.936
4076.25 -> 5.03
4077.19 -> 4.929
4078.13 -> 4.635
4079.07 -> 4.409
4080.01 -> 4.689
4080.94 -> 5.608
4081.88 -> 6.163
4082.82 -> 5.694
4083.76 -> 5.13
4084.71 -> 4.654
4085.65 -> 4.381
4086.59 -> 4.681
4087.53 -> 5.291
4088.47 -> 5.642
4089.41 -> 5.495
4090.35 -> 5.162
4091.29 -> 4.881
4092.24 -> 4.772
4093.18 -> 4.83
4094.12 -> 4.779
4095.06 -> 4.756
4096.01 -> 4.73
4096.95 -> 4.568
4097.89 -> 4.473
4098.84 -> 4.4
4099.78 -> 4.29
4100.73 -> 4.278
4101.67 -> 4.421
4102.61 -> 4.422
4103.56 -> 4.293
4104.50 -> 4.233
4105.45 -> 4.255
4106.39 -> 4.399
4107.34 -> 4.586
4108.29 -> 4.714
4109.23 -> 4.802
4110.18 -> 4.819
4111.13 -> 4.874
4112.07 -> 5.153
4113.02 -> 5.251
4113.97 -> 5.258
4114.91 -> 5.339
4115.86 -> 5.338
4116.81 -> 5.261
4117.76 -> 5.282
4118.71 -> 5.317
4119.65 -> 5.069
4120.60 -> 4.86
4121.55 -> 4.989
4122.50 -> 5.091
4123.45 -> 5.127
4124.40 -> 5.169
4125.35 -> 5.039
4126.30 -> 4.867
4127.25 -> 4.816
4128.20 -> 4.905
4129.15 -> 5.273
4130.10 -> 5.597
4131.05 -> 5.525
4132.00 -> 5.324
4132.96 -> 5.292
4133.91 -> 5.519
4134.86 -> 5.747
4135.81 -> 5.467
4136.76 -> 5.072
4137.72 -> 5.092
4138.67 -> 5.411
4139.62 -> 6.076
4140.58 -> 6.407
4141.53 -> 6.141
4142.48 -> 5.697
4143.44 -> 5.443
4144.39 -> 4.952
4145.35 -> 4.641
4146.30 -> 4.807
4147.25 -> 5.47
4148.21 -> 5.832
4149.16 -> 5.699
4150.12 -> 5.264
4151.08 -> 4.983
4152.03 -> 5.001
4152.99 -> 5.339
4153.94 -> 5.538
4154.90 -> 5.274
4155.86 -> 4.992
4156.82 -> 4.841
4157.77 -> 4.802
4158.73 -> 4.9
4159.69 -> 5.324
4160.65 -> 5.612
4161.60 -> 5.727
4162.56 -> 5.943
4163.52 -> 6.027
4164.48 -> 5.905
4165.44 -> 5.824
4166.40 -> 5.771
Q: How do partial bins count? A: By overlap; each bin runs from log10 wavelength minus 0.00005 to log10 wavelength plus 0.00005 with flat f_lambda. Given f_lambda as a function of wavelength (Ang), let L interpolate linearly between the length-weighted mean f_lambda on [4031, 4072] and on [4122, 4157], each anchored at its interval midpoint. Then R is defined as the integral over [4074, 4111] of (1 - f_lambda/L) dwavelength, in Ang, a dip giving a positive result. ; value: 3.8 Ang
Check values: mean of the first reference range 5.37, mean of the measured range 4.8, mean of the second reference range 5.32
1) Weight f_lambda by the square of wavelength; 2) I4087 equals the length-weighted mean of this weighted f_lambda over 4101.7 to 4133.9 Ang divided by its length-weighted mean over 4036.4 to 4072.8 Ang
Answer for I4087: 0.96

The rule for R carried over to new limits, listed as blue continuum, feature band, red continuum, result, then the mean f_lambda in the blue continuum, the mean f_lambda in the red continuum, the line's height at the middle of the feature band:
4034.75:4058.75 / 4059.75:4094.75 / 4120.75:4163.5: 2.1 Ang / 5.47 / 5.32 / 5.42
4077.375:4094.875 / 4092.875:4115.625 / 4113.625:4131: 1.9 Ang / 5.04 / 5.15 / 5.1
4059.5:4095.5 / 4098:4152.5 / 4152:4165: 1.8 Ang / 5.1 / 5.39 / 5.27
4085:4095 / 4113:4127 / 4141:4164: 0.0 Ang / 4.98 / 5.35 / 5.16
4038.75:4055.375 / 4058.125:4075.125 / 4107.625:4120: 0.5 Ang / 5.48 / 5.11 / 5.37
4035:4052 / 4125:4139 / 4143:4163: 0.1 Ang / 5.46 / 5.26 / 5.3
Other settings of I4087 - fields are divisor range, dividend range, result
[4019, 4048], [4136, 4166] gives 1.06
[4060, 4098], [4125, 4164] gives 1.09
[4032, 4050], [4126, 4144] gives 1.04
